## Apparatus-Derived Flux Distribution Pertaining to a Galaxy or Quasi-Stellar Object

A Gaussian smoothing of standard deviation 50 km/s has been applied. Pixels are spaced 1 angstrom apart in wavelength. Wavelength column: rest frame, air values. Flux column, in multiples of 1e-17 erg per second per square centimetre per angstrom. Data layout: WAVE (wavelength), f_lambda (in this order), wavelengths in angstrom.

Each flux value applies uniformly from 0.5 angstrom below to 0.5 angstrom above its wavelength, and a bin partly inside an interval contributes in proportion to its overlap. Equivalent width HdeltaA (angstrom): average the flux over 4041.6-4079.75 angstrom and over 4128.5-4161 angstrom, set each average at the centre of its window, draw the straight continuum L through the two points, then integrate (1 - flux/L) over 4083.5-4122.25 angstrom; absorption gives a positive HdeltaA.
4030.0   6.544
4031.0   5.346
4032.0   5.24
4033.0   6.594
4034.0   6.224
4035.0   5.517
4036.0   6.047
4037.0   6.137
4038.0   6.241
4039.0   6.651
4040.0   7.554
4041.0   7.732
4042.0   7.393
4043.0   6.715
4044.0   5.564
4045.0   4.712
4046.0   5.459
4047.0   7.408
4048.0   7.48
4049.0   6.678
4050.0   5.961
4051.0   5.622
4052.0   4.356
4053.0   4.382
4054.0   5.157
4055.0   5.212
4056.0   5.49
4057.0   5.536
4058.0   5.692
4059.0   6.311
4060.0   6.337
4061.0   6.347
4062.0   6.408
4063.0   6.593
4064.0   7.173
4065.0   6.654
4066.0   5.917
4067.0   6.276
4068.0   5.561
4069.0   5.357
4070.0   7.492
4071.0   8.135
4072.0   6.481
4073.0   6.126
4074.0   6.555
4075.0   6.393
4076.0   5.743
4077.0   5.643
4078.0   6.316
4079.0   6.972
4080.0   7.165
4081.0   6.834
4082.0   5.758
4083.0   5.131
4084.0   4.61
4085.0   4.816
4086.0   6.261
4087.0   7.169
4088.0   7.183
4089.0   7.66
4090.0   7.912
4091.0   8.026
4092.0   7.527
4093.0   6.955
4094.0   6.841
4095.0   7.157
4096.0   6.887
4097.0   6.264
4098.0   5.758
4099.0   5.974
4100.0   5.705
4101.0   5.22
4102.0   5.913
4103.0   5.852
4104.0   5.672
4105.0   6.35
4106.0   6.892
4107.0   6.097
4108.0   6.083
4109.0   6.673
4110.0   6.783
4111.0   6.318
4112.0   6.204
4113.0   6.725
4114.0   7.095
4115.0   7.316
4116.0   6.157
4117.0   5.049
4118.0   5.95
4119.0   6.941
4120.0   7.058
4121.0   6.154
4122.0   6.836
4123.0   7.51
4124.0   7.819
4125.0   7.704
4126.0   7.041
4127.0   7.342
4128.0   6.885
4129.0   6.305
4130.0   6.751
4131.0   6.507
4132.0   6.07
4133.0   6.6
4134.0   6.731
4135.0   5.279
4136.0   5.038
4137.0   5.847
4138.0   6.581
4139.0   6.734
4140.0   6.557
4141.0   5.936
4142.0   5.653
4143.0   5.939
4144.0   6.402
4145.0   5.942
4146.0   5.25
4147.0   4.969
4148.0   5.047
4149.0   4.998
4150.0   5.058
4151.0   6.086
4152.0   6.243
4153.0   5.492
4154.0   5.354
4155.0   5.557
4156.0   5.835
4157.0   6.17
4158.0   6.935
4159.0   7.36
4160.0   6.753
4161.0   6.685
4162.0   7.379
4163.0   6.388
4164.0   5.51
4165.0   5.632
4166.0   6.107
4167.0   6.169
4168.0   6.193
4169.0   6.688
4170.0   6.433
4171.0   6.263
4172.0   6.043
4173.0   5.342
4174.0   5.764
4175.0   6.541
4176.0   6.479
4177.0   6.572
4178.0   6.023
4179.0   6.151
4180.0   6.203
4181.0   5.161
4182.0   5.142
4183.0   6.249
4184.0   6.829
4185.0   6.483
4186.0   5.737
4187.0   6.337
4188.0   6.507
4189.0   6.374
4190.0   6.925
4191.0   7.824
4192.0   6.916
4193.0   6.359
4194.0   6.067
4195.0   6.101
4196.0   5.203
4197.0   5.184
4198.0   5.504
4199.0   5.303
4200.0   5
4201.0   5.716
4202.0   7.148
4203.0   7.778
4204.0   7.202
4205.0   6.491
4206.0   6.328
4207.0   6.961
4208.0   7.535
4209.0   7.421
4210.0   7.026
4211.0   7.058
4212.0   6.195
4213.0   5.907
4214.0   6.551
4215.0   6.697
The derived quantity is -2.4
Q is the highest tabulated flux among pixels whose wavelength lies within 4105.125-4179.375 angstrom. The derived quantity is 7.819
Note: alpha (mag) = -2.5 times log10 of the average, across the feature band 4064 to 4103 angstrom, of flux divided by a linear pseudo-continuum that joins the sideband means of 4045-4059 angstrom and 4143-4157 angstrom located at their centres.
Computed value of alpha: -0.14 mag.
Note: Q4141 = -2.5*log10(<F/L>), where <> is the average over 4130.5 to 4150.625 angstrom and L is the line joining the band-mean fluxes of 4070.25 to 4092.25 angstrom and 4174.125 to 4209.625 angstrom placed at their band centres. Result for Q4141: 0.10 mag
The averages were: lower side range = 6.56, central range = 5.86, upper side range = 6.33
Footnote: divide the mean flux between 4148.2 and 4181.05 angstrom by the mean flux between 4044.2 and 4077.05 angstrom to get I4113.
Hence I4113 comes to 1.0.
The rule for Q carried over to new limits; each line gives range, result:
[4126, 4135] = 7.342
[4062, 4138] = 8.135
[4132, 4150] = 6.734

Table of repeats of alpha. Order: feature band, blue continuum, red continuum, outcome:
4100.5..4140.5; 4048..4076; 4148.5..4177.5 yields -0.059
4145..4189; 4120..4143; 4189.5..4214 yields 0.078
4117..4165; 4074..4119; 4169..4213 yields 0.017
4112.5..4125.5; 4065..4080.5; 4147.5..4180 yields -0.089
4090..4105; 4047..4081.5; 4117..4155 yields -0.043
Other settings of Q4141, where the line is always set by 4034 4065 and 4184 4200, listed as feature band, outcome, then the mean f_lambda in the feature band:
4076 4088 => 0.01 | 6.09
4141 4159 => 0.07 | 5.75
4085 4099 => -0.13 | 6.93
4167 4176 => 0.00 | 6.18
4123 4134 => -0.13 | 6.92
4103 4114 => -0.04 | 6.39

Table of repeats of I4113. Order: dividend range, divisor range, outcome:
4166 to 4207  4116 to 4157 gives 1.01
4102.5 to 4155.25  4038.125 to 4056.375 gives 1.03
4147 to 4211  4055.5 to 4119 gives 0.98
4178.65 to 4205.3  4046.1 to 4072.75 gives 1.01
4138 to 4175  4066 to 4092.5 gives 0.93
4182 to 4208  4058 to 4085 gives 1.01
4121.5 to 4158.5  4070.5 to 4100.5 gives 0.95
